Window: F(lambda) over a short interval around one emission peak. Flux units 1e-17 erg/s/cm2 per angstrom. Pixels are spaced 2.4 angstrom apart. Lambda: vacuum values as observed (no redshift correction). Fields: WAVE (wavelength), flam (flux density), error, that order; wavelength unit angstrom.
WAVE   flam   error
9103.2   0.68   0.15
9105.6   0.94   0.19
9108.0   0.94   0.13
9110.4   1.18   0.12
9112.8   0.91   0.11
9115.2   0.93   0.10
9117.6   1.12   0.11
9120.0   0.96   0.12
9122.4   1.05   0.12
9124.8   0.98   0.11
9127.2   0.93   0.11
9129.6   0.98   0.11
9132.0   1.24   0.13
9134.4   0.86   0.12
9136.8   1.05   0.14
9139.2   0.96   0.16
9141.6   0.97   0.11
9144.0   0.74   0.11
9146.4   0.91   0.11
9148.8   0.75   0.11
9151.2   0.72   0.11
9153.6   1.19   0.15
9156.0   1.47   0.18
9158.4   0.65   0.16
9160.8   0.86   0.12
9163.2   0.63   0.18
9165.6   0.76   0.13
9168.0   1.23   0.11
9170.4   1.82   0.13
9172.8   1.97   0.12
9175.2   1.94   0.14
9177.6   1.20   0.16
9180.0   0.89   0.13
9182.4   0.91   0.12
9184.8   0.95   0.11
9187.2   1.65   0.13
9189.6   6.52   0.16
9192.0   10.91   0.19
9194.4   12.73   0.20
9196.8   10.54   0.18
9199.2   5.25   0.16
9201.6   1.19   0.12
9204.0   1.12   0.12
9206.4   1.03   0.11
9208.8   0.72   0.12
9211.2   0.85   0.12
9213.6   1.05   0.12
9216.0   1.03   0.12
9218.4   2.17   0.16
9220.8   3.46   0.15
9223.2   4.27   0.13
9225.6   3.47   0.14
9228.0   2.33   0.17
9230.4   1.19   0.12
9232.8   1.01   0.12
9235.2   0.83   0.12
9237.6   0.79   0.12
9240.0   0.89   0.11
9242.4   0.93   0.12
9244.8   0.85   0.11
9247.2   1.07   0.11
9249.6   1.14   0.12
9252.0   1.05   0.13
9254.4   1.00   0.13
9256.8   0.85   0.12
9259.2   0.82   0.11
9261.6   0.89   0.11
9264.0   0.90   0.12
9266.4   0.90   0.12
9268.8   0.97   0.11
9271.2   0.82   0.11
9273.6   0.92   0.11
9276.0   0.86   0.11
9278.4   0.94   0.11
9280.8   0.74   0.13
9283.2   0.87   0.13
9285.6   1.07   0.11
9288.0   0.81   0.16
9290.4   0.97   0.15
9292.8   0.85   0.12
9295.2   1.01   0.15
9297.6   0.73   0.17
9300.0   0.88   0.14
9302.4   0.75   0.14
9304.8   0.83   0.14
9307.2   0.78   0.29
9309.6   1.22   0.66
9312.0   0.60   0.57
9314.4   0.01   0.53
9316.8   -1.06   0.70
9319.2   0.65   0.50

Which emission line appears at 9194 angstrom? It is H-alpha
